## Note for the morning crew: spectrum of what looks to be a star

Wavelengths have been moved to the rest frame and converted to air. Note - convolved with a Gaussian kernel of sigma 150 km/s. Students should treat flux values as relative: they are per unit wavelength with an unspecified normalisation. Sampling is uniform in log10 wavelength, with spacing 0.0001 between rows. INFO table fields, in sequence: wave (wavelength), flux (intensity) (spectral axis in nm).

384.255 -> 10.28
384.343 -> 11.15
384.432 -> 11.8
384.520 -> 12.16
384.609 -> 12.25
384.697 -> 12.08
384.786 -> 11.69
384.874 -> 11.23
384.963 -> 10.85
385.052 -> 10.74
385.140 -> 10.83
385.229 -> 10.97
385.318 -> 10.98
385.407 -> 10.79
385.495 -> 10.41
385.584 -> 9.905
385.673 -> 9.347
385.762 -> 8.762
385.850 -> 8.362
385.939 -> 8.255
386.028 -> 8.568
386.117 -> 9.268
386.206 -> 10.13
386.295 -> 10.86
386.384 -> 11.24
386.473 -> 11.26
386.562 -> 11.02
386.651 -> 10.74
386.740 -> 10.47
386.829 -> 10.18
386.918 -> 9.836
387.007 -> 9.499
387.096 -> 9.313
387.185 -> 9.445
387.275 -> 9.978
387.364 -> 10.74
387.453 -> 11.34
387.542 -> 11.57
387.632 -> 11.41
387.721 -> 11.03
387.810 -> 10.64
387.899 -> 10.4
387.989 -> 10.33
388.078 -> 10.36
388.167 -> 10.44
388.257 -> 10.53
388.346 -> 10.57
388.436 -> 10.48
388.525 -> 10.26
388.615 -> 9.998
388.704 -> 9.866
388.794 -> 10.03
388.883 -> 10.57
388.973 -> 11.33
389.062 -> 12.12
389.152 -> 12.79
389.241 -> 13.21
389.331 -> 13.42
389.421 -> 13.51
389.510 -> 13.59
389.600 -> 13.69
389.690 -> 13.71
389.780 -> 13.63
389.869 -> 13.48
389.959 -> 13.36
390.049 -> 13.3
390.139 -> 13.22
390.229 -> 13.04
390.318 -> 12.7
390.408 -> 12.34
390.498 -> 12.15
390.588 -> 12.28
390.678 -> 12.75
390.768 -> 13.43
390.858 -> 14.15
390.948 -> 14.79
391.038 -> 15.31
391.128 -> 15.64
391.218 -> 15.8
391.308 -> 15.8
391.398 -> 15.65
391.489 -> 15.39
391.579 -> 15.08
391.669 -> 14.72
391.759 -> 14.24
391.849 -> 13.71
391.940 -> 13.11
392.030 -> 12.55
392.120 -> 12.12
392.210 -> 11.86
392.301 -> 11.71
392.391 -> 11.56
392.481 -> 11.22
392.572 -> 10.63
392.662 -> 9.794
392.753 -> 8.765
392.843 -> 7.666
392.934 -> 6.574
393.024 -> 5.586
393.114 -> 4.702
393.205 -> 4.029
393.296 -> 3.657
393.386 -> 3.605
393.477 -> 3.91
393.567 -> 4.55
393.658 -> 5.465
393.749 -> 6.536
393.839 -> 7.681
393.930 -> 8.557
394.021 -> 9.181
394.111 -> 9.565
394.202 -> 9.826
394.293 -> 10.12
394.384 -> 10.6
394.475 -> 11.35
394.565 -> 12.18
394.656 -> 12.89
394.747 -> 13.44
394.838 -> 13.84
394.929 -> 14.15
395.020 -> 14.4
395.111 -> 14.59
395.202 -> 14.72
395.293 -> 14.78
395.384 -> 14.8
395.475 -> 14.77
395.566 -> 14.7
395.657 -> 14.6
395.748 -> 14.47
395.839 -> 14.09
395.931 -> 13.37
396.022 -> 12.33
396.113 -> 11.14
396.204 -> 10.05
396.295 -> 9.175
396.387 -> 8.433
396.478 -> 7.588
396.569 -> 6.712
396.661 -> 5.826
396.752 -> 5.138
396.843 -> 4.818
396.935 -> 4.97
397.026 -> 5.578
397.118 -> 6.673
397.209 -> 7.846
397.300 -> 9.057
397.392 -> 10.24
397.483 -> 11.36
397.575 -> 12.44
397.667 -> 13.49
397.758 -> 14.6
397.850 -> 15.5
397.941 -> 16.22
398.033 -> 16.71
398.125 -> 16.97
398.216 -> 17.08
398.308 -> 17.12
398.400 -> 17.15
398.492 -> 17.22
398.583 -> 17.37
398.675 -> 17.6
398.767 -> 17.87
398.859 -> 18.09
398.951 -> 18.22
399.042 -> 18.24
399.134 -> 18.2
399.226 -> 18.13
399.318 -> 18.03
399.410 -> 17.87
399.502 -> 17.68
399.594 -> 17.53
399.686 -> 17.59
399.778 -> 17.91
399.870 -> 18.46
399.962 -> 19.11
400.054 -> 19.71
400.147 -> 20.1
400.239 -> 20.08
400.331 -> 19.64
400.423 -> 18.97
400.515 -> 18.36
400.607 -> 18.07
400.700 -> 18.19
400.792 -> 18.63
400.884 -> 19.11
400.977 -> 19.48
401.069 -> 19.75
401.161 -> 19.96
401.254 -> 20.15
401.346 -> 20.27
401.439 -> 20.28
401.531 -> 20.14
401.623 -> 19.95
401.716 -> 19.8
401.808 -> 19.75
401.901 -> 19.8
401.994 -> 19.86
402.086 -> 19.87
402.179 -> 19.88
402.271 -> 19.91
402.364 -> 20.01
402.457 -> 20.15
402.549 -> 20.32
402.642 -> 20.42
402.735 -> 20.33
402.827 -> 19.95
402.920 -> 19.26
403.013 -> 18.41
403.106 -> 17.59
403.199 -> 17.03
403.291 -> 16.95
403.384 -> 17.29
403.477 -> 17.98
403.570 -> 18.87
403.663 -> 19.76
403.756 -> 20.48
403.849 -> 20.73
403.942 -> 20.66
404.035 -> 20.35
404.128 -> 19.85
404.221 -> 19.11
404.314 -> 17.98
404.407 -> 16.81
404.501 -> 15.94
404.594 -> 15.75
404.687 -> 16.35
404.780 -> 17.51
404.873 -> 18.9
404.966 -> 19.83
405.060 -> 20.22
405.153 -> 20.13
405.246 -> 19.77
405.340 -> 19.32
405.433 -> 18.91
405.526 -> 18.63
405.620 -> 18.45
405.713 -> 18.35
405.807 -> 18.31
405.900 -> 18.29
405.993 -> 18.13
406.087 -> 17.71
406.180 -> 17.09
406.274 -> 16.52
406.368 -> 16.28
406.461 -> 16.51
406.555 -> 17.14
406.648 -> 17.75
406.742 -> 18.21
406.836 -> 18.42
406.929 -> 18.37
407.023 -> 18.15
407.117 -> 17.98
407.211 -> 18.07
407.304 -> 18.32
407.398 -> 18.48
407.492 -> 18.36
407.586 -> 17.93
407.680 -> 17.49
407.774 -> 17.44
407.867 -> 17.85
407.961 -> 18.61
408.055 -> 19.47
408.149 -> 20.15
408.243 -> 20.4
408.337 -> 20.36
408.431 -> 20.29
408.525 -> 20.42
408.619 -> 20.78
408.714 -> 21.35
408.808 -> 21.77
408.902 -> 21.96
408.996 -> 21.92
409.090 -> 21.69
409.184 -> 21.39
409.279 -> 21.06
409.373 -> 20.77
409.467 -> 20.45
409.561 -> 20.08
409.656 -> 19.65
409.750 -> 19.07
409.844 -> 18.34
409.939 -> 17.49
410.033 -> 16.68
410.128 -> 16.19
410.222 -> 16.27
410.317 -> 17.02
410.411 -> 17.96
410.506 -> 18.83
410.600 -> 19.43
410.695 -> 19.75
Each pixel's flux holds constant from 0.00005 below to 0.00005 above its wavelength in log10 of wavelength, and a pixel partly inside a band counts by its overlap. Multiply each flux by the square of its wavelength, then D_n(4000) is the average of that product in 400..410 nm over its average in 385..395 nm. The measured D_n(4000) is 1.88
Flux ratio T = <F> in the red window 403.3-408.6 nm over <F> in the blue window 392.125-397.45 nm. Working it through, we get 1.91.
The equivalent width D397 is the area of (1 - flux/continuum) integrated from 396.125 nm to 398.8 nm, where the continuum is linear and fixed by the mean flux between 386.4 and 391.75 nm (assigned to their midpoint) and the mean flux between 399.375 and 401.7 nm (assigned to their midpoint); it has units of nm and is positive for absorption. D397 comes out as 0.87 nm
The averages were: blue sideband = 12.2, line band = 11.7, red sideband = 19.1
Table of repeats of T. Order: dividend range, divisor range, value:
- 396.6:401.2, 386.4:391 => 1.34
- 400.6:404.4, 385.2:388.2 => 1.90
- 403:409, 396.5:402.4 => 1.14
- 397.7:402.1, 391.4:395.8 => 1.70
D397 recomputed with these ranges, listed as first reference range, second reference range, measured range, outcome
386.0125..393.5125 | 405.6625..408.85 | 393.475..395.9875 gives 0.33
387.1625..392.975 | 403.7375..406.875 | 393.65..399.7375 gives 0.85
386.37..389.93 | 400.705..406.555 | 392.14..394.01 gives 0.84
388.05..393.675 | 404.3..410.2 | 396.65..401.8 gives -0.32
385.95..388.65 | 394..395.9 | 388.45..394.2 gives 0.21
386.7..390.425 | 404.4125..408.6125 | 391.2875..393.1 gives 0.16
